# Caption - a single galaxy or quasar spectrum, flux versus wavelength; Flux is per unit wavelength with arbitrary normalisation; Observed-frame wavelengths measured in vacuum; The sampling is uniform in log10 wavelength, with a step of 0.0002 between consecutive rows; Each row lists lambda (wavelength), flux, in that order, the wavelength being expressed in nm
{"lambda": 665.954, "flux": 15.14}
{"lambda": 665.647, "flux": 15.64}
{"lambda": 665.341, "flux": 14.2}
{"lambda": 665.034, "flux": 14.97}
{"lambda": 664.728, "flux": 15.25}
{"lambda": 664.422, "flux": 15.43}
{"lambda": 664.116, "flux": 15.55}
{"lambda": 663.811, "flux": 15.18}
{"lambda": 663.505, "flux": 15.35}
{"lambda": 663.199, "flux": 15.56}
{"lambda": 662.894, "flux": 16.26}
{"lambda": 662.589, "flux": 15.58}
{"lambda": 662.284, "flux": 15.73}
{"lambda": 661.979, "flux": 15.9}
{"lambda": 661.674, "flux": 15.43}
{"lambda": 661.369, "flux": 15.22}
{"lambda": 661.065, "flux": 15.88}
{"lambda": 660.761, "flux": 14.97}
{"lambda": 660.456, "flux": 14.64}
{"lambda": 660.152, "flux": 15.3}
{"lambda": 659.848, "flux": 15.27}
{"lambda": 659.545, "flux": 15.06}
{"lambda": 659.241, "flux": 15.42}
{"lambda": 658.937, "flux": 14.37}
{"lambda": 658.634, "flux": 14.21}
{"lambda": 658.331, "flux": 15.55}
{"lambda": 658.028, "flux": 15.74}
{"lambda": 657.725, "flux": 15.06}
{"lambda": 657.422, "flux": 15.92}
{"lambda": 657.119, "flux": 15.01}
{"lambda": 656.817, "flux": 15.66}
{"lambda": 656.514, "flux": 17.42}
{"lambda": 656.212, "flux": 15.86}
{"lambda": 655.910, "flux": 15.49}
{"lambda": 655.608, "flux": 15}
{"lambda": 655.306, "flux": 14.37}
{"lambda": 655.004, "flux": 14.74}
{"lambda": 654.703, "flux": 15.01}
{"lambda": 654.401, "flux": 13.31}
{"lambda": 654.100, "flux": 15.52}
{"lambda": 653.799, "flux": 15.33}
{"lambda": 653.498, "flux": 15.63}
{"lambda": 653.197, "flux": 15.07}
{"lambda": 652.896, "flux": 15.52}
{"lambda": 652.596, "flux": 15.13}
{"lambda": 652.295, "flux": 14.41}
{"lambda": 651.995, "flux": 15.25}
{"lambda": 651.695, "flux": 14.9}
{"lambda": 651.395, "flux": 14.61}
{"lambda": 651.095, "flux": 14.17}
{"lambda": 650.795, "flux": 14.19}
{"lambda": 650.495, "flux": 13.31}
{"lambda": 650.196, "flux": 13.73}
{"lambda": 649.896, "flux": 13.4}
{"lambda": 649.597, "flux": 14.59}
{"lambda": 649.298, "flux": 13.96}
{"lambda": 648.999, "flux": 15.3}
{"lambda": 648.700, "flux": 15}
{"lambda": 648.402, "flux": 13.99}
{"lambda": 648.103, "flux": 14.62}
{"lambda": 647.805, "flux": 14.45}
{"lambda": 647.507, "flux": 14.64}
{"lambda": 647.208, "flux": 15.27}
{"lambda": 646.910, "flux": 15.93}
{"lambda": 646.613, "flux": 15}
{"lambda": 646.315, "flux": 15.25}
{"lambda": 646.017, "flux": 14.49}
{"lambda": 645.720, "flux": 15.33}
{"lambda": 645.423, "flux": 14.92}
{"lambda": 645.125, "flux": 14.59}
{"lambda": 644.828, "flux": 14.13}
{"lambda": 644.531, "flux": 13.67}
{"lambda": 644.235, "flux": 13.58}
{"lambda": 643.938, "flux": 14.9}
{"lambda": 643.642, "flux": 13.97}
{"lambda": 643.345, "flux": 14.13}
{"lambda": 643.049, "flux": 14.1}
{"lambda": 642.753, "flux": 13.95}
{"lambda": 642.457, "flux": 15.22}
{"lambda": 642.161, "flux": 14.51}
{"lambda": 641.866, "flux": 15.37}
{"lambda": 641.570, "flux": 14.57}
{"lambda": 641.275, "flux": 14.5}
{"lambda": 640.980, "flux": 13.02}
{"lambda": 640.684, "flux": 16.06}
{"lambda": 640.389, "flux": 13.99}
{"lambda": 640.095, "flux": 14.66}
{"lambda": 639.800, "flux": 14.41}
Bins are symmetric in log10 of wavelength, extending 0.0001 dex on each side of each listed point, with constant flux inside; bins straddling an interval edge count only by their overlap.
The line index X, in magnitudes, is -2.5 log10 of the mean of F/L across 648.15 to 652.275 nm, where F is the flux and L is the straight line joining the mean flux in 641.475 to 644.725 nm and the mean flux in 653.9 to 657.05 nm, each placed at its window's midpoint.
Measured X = 0.04 mag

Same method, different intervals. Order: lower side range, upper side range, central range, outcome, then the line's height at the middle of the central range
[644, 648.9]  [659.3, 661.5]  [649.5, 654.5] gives 0.021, 14.9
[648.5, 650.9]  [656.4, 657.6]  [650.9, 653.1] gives -0.008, 14.7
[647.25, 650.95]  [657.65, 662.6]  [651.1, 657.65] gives -0.031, 14.7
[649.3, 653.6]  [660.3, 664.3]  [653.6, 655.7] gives 0.003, 14.8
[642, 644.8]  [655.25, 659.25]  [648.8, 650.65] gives 0.052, 14.8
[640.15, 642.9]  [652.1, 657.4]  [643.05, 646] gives 0.028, 14.7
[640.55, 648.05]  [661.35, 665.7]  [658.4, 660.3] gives 0.020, 15.2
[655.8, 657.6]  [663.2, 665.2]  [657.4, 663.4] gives 0.018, 15.6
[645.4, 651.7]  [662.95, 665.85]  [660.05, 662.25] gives -0.016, 15.1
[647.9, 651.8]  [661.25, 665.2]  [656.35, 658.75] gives -0.044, 15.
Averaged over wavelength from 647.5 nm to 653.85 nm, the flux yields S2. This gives 14.6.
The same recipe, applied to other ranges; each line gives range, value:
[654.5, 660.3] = 15.3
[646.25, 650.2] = 14.7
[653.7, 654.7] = 14.7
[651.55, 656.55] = 15.1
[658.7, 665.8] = 15.3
